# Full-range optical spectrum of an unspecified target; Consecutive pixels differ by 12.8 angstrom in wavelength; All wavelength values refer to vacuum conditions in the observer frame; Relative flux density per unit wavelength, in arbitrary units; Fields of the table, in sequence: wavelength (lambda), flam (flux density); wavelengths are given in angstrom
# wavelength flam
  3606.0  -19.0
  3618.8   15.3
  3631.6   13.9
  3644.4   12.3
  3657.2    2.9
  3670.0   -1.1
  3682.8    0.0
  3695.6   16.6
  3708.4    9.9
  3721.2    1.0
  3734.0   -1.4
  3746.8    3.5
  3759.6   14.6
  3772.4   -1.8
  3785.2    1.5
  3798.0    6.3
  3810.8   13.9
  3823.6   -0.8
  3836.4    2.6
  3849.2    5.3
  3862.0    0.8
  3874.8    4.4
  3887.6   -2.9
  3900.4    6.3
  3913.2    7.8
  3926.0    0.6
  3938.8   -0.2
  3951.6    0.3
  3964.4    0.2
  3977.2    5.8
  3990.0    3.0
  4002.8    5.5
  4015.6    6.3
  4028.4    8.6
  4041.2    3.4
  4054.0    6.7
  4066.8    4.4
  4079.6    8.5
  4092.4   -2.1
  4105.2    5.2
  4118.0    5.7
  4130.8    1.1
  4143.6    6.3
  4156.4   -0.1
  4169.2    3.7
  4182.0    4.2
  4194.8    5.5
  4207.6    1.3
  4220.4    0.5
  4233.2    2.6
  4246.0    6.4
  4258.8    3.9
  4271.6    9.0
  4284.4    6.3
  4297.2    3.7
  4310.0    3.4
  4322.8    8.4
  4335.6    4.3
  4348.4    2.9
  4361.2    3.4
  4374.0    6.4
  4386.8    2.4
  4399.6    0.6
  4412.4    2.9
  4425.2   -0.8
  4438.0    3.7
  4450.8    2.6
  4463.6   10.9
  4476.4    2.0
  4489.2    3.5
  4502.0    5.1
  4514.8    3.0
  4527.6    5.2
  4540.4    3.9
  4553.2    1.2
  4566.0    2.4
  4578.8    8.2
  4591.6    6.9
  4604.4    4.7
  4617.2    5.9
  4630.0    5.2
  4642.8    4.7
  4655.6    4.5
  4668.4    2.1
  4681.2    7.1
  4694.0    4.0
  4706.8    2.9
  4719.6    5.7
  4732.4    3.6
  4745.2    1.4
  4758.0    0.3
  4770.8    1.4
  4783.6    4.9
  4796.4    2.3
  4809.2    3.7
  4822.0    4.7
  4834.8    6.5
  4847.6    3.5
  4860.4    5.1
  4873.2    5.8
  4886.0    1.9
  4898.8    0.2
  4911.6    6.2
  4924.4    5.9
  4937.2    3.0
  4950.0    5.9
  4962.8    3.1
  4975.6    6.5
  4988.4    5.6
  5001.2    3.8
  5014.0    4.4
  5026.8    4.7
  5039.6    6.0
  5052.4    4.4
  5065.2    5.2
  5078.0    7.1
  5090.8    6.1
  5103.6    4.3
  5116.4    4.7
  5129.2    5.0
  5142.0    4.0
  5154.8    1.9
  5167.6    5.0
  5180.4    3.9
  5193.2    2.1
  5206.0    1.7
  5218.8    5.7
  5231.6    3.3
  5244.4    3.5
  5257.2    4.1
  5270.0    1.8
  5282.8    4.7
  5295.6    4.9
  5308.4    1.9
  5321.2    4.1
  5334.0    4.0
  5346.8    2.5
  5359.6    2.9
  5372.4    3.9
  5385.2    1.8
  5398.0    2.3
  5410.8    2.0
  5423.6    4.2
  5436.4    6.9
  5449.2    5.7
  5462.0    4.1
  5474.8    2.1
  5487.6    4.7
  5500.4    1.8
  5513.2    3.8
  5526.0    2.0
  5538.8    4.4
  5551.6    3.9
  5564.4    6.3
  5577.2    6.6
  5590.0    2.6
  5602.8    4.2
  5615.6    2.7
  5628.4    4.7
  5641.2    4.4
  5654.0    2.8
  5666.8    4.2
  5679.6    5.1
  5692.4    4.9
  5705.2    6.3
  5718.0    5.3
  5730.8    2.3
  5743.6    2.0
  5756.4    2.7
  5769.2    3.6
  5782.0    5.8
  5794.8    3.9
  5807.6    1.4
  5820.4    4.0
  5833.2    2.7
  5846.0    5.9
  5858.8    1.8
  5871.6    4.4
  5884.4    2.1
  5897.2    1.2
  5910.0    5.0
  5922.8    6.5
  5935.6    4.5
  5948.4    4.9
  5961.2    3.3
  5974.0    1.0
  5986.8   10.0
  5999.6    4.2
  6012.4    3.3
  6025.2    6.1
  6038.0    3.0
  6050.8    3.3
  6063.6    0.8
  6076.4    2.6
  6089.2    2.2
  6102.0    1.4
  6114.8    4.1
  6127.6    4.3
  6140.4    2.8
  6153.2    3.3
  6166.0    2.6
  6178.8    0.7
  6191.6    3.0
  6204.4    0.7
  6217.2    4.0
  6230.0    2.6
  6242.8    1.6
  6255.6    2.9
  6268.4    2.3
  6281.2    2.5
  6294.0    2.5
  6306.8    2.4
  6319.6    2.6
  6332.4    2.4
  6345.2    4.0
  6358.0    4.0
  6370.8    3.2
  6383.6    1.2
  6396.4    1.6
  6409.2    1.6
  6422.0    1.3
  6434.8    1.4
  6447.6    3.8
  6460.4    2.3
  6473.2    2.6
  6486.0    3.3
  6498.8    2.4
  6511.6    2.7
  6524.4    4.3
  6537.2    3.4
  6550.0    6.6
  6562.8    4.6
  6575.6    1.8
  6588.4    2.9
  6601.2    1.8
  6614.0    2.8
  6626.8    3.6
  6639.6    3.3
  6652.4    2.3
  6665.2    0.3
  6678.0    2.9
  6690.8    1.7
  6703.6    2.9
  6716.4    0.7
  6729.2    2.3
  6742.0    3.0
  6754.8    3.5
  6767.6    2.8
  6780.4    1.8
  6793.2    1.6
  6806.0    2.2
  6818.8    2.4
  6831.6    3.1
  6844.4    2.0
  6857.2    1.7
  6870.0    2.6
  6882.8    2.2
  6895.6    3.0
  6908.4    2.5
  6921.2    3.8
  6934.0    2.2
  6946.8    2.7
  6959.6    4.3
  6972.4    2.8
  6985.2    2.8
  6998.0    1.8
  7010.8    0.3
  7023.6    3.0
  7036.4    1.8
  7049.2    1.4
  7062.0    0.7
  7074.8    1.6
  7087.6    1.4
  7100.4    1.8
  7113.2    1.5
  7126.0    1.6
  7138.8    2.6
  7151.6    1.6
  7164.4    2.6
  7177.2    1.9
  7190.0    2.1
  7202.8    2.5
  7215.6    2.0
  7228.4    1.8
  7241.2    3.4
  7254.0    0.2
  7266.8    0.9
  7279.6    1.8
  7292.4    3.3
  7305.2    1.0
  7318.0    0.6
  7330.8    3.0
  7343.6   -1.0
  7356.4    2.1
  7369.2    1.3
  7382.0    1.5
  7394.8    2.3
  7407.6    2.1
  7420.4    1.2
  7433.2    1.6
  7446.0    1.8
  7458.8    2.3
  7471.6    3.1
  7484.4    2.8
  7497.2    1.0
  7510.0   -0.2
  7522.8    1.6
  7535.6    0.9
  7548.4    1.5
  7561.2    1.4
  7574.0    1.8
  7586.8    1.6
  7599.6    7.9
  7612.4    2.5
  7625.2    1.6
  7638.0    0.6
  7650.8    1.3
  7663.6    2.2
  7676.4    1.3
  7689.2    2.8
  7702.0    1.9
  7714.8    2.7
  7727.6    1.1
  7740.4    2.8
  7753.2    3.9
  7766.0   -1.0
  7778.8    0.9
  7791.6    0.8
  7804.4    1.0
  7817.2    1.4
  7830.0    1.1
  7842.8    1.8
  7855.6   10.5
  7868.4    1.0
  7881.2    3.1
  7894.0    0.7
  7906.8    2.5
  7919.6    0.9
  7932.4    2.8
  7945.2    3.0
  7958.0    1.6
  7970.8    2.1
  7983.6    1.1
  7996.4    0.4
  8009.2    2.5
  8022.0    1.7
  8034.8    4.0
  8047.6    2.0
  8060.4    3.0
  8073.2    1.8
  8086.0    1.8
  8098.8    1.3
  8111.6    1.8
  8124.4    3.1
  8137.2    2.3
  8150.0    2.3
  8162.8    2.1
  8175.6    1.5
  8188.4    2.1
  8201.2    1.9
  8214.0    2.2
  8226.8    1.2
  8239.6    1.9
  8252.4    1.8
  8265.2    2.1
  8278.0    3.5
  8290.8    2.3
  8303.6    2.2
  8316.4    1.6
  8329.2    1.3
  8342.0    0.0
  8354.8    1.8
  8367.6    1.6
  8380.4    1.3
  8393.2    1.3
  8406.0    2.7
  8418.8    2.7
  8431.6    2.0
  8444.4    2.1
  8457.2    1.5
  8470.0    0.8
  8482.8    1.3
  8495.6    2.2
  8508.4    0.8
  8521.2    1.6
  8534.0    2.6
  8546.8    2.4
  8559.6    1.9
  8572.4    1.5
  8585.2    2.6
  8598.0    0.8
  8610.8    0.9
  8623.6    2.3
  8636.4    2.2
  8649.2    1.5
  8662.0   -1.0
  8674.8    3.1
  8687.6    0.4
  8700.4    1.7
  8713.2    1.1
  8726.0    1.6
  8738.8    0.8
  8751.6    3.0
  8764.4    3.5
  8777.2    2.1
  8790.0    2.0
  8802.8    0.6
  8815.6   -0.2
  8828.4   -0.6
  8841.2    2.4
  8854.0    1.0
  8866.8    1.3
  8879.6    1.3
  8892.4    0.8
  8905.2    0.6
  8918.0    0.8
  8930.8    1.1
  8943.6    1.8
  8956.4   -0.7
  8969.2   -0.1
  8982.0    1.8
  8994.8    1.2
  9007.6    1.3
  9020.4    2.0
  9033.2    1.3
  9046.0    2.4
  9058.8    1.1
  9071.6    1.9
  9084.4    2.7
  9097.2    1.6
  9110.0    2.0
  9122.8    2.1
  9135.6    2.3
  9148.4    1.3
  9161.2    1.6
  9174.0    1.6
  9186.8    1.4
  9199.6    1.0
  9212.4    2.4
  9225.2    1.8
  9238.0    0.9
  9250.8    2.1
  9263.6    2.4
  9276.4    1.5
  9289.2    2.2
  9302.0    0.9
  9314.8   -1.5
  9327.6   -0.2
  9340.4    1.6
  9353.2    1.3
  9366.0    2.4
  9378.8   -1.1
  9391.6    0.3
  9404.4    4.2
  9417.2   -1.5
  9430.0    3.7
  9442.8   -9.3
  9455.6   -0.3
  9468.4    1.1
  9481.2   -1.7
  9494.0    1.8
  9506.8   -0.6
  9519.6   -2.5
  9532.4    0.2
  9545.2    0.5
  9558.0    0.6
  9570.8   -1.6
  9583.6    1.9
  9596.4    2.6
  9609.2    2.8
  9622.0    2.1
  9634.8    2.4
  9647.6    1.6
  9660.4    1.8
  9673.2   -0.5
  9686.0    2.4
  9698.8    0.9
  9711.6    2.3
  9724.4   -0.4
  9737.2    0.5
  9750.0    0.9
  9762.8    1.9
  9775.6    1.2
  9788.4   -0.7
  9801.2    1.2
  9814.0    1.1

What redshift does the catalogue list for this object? 0.20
